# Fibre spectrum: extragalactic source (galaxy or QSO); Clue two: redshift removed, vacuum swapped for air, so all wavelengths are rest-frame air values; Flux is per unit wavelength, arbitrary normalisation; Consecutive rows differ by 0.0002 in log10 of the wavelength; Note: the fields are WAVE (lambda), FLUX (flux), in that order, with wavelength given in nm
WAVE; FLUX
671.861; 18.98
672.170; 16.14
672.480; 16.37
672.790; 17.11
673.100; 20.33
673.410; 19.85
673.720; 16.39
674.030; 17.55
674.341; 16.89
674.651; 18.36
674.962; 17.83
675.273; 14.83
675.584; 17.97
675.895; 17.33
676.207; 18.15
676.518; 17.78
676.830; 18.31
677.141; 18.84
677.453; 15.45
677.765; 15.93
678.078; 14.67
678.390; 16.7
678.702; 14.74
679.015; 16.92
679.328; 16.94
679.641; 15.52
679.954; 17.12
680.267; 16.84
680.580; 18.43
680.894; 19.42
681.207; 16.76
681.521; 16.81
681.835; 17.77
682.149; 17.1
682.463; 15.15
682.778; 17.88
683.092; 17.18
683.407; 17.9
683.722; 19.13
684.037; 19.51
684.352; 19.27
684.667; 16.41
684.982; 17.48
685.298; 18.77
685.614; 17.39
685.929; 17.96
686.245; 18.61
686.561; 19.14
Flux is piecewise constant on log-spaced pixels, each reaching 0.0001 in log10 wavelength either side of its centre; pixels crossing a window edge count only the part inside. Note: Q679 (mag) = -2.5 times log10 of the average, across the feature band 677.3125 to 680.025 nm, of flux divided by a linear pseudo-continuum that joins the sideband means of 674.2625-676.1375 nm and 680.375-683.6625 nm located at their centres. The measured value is 0.092 mag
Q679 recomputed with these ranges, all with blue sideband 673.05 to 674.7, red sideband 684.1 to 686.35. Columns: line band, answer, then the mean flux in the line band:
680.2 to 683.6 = 0.04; 17.4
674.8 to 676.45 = 0.05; 17.3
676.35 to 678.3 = 0.08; 16.8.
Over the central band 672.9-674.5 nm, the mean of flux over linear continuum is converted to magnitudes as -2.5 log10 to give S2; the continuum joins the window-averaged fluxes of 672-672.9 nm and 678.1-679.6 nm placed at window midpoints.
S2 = -0.11 mag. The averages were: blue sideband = 16.6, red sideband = 16.1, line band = 18.2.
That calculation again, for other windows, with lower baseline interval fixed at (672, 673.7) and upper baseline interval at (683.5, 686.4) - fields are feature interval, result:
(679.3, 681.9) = 0.05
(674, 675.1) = 0.01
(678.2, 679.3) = 0.12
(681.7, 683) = 0.07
